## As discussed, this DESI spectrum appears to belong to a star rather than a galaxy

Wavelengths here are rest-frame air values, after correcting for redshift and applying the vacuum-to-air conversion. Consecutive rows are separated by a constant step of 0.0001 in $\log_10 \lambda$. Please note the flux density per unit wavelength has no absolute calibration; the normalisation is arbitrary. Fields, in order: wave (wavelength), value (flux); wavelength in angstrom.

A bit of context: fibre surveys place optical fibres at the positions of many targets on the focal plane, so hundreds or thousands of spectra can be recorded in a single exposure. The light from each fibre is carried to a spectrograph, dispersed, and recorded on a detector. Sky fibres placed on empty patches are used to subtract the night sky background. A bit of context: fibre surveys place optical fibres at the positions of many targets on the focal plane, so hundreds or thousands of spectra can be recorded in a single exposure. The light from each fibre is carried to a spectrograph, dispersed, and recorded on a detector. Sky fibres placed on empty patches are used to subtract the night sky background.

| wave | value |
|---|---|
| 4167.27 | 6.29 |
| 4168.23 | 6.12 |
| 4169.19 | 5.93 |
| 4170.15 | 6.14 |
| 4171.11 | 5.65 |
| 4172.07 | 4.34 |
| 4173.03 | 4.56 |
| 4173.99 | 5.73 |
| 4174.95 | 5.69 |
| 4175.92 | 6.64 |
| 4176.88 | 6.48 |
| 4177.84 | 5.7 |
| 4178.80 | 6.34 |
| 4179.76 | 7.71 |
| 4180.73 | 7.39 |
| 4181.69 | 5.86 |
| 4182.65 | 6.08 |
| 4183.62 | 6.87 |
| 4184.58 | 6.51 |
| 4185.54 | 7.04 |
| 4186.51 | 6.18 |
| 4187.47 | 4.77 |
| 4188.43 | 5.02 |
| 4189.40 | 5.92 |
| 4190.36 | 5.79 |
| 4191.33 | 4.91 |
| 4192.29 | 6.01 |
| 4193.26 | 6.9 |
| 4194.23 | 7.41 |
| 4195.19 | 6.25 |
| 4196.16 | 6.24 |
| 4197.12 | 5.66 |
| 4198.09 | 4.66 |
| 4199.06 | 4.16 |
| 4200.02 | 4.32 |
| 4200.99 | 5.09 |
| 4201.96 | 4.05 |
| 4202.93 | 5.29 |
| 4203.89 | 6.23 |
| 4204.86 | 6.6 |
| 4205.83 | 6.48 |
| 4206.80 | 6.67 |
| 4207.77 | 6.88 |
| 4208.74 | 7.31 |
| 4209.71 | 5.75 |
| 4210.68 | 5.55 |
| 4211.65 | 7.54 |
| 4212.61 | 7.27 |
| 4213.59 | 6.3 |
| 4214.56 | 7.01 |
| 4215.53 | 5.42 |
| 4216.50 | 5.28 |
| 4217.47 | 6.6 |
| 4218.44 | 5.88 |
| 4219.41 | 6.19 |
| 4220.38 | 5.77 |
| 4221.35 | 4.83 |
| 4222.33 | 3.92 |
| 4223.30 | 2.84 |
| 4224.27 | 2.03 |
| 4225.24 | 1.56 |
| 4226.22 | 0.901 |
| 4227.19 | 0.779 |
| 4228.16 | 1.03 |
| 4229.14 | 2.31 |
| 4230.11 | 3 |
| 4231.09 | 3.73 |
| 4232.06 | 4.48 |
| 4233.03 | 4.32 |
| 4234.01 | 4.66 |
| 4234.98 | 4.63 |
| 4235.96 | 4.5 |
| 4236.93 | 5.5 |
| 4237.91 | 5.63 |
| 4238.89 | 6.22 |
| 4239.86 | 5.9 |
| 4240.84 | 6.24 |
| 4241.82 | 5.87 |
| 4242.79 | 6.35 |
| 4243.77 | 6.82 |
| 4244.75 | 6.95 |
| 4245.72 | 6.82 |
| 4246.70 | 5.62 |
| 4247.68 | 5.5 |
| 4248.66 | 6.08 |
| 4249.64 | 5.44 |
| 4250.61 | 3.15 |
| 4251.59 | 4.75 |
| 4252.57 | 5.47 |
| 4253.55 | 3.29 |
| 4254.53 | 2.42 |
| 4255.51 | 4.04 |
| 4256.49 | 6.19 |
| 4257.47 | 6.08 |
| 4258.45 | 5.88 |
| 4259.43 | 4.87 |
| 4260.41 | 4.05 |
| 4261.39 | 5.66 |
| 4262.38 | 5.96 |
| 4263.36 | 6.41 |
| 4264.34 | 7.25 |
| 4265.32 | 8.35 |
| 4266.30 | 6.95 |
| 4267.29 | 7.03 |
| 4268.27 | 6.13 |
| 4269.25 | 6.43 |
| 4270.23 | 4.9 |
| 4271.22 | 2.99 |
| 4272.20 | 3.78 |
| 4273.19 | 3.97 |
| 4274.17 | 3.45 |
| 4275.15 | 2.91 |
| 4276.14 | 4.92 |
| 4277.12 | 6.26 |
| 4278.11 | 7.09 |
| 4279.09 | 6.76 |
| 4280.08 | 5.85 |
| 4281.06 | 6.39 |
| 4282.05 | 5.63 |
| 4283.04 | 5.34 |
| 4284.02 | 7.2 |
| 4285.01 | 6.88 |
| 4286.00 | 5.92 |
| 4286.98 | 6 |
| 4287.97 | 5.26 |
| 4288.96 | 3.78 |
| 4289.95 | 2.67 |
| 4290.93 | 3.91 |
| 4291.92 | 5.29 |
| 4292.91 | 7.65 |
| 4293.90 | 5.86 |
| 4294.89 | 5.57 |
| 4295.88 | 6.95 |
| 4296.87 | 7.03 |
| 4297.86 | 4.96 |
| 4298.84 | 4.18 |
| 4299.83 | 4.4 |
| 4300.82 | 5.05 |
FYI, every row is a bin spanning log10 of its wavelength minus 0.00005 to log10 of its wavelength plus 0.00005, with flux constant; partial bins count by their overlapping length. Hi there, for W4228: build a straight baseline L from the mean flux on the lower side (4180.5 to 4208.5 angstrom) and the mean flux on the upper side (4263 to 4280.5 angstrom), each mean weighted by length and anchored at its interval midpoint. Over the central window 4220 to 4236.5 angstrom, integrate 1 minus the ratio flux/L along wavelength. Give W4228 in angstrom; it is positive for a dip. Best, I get 7.2 angstrom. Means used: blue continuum 5.9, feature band 3.24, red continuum 5.63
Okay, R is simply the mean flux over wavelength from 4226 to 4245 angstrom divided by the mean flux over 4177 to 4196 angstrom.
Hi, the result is 0.72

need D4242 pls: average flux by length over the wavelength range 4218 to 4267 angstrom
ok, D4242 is 4.87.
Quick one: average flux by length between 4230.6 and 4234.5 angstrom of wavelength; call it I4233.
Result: 4.3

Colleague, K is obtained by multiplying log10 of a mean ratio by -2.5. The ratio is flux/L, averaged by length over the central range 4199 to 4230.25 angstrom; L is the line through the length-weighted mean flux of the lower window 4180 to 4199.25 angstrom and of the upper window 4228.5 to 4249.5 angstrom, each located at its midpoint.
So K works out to 0.16 mag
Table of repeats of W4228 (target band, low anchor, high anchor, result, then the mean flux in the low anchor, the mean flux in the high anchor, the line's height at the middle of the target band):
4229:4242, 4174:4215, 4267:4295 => 2.1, 6.1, 5.36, 5.75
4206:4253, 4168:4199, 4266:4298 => 5.6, 5.99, 5.5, 5.76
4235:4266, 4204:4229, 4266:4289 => -1.7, 5.03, 5.51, 5.3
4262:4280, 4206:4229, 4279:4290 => -0.3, 4.9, 5.71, 5.55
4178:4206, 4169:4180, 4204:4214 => 1.4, 5.87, 6.62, 6.25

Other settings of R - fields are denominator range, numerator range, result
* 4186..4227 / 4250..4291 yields 0.98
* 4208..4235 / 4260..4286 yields 1.26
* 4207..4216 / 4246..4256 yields 0.70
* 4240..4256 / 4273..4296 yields 1.03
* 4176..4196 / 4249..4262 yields 0.76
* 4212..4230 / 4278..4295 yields 1.35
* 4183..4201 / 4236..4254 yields 0.97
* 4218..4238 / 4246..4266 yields 1.45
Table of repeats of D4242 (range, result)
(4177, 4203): 5.87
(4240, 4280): 5.48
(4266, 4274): 5.16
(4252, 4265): 5.24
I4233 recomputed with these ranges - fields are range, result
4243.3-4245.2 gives 6.87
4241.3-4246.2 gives 6.57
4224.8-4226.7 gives 1.22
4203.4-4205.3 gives 6.42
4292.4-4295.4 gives 6.35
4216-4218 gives 5.94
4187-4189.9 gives 5.25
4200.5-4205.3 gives 5.44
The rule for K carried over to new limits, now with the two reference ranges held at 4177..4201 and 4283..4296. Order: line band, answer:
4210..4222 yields -0.04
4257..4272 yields -0.04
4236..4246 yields -0.07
